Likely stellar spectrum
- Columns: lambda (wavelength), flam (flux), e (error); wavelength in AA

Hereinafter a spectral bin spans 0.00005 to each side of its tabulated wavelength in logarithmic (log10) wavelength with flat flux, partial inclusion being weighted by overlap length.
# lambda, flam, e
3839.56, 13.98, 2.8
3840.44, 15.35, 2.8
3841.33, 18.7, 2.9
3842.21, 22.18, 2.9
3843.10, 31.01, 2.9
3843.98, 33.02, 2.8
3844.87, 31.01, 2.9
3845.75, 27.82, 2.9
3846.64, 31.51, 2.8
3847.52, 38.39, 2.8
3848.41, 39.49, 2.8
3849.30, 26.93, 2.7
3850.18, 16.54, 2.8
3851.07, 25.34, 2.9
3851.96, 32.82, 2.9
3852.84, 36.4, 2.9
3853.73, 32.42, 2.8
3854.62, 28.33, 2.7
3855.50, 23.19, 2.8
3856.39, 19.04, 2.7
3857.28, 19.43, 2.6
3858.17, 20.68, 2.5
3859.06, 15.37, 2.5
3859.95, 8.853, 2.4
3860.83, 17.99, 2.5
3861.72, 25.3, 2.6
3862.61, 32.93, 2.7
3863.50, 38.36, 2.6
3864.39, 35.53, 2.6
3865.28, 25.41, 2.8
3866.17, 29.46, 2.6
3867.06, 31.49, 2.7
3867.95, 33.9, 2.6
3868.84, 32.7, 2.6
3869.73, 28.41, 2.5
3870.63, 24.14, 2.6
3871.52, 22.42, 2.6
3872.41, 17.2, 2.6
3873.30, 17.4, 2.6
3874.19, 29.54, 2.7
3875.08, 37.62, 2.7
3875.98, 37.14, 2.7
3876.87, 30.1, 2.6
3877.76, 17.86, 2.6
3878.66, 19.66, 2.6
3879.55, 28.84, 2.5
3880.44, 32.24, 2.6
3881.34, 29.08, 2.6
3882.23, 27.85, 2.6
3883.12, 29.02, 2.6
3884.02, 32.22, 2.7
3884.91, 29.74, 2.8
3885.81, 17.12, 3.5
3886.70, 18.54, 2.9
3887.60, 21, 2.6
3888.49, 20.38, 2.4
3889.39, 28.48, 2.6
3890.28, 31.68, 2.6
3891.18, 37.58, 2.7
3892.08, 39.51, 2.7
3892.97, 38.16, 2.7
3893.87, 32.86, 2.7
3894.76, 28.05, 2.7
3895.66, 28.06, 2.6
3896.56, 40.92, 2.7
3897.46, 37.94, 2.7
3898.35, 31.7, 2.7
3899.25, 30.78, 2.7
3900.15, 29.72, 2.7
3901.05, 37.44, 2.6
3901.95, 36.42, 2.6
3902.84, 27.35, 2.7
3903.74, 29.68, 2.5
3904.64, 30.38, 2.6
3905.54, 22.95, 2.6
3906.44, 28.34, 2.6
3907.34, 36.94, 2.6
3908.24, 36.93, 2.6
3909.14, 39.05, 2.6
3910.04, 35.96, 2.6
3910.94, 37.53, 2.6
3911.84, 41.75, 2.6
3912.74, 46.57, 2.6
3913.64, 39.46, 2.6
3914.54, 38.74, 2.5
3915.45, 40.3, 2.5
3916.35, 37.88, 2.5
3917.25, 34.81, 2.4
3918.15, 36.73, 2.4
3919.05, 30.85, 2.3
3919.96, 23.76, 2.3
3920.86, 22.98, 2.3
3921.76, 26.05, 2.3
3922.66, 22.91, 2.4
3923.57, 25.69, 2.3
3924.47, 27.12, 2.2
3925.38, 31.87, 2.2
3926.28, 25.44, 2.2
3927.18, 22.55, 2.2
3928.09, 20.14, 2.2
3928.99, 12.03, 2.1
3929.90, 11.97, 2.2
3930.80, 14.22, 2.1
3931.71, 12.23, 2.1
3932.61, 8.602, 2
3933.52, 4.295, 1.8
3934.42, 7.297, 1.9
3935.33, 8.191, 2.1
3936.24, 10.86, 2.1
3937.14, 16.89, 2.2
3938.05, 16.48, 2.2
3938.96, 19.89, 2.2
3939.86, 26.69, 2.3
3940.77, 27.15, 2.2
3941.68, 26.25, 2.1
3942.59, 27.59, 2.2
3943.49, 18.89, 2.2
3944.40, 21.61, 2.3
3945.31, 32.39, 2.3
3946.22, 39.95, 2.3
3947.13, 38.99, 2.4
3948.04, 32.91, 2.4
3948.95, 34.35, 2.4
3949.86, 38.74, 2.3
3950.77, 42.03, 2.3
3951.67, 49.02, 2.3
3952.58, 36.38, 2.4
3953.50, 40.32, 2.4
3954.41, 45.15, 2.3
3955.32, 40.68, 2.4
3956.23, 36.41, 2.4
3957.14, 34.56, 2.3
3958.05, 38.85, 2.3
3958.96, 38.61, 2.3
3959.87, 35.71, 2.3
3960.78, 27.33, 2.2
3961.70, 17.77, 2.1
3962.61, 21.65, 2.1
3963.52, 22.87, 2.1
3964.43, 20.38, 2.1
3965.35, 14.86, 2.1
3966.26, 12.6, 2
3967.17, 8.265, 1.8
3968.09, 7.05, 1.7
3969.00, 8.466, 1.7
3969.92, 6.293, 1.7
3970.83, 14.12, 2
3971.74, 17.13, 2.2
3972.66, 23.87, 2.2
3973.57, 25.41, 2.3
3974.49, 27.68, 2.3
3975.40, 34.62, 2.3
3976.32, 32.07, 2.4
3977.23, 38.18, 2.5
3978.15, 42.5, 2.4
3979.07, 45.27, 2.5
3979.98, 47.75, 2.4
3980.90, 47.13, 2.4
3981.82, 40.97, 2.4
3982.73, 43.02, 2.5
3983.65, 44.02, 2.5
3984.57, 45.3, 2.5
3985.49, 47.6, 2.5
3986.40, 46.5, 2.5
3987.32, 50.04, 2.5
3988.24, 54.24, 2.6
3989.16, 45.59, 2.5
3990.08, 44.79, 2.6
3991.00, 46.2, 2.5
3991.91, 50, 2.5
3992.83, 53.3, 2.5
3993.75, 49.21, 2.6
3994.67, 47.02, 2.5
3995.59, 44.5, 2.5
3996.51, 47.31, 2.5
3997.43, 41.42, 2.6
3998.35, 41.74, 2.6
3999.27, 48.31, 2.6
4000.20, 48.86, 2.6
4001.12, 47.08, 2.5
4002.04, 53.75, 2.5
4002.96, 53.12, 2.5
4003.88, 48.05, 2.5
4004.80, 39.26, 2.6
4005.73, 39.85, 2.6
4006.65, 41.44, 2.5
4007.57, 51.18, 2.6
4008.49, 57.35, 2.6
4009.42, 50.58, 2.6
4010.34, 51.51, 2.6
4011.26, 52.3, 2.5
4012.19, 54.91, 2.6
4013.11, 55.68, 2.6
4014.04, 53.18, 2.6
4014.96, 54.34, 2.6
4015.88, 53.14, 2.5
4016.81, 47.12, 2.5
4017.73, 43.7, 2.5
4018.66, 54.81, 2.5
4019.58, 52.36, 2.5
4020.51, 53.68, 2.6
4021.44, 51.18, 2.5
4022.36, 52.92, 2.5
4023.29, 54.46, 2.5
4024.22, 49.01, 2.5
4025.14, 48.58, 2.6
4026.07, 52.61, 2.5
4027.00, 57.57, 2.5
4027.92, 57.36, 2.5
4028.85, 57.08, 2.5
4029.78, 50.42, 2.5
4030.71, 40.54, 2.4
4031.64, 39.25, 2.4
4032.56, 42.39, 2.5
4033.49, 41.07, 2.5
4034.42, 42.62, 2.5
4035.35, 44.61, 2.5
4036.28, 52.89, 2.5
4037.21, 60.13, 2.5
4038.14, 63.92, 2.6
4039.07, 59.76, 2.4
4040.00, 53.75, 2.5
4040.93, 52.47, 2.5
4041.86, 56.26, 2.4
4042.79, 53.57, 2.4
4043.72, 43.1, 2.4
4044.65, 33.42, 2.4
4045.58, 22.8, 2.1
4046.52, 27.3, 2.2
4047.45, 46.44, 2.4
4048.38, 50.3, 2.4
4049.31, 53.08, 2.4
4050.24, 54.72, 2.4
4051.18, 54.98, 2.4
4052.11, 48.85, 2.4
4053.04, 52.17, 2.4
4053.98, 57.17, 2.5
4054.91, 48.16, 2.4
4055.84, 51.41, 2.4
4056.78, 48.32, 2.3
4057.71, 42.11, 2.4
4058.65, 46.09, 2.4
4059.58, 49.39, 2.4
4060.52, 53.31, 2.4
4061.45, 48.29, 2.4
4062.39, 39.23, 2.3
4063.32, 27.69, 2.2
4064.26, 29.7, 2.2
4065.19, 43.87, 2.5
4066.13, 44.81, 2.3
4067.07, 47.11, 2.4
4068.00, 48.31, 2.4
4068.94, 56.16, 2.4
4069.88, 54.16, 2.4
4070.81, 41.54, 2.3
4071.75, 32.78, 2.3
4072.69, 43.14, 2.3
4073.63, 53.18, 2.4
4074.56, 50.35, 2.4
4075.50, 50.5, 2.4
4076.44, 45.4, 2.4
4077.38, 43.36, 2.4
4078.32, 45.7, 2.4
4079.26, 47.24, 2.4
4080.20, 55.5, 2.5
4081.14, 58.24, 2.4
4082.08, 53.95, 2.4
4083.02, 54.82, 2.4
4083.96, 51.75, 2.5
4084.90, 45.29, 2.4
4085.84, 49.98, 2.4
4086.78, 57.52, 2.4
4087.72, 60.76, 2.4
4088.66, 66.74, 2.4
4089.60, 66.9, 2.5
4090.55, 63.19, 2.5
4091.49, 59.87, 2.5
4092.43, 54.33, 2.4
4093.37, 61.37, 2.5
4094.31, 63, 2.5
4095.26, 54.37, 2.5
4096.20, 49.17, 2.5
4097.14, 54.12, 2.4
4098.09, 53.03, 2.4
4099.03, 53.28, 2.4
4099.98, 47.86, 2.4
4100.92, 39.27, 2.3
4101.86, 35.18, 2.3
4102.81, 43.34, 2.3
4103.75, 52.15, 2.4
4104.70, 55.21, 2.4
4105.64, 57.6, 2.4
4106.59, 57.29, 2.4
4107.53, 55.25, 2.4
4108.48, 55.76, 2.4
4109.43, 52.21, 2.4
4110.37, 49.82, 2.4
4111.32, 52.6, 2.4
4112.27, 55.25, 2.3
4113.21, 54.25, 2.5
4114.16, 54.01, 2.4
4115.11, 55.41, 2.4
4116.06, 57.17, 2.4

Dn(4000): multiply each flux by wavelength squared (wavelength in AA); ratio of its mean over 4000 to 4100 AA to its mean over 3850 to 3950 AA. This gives 1.96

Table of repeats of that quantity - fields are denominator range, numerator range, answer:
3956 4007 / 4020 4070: 1.36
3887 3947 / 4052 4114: 1.98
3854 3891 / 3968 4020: 1.77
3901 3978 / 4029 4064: 1.83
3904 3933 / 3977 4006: 1.67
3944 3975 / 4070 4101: 2.00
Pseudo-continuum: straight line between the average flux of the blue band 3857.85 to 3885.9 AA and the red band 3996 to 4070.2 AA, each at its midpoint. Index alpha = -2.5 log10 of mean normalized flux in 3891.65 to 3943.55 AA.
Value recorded 0.17 mag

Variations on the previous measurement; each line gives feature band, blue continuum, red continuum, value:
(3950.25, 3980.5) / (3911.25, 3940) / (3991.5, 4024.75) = 0.23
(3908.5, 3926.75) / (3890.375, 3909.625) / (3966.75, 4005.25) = 0.04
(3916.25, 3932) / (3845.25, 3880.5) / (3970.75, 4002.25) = 0.39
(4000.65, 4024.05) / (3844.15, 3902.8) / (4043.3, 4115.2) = -0.18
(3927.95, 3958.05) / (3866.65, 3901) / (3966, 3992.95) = 0.25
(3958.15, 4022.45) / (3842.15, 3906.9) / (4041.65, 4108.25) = 0.02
